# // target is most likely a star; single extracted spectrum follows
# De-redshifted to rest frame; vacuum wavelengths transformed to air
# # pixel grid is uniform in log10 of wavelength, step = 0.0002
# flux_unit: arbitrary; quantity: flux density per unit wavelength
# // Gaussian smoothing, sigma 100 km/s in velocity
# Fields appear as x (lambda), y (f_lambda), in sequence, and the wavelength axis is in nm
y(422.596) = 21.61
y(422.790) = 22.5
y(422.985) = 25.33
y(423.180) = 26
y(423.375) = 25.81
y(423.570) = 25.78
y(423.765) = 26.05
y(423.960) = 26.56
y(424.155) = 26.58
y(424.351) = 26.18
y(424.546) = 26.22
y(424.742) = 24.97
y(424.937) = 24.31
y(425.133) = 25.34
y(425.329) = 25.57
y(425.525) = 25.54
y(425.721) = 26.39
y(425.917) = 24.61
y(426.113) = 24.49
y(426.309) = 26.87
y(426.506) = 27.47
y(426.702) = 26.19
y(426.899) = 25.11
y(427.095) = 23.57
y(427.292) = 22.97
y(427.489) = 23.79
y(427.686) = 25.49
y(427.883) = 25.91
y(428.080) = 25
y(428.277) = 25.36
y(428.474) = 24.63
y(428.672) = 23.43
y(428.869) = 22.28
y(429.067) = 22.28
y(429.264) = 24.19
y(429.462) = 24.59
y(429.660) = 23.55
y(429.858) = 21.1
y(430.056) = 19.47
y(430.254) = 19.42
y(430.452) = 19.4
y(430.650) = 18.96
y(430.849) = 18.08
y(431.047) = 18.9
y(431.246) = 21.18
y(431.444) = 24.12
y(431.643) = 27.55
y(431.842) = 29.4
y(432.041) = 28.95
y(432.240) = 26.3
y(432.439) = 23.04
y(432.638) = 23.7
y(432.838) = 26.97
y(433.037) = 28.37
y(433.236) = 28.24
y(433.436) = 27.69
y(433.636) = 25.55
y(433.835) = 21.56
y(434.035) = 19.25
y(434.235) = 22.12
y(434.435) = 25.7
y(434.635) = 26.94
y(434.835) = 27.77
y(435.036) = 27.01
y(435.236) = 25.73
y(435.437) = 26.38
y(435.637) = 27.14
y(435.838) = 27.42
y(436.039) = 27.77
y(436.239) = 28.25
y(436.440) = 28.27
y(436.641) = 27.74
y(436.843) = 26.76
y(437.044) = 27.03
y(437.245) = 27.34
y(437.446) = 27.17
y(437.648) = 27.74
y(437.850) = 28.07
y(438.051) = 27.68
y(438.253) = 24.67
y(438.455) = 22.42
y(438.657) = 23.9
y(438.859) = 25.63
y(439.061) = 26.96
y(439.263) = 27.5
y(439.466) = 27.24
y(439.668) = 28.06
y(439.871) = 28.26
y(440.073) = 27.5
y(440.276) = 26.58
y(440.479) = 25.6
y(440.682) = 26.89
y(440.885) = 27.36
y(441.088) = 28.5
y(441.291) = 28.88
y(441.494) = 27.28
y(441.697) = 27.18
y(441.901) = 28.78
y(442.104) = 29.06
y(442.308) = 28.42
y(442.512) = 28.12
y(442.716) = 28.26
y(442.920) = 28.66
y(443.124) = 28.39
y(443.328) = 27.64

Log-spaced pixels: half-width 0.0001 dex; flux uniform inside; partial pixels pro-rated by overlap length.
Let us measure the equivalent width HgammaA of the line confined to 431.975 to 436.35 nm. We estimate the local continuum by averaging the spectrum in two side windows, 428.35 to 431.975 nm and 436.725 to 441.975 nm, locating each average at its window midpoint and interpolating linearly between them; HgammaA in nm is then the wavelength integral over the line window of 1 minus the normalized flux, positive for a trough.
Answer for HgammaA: -0.283 nm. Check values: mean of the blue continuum 22.4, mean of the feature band 26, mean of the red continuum 27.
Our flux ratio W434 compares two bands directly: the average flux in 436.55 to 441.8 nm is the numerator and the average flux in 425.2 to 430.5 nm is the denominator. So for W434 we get 1.12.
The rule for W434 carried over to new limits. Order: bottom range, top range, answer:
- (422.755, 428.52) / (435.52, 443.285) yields 1.08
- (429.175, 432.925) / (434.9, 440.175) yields 1.17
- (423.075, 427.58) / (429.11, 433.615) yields 0.93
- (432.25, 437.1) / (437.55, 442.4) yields 1.04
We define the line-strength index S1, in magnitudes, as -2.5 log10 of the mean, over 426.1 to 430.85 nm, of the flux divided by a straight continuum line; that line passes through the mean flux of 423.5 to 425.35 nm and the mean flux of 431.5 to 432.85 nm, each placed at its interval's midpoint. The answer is 0.12 mag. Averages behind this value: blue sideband 25.8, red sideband 26.4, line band 23.4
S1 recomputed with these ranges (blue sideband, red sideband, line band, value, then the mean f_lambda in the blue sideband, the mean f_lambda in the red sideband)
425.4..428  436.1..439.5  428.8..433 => 0.12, 25.3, 26.7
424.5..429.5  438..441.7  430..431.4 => 0.28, 24.9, 26.7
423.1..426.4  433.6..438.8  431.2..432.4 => -0.02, 25.7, 26.1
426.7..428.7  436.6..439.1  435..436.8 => -0.05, 24.6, 26.3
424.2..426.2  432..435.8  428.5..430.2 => 0.13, 25.4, 25.7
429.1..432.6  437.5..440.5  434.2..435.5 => -0.06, 22.8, 26.5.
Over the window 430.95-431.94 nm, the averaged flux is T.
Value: 24.2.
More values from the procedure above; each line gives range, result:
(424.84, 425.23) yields 24.8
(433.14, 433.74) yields 27.1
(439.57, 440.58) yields 27.2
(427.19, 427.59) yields 23.4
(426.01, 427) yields 26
